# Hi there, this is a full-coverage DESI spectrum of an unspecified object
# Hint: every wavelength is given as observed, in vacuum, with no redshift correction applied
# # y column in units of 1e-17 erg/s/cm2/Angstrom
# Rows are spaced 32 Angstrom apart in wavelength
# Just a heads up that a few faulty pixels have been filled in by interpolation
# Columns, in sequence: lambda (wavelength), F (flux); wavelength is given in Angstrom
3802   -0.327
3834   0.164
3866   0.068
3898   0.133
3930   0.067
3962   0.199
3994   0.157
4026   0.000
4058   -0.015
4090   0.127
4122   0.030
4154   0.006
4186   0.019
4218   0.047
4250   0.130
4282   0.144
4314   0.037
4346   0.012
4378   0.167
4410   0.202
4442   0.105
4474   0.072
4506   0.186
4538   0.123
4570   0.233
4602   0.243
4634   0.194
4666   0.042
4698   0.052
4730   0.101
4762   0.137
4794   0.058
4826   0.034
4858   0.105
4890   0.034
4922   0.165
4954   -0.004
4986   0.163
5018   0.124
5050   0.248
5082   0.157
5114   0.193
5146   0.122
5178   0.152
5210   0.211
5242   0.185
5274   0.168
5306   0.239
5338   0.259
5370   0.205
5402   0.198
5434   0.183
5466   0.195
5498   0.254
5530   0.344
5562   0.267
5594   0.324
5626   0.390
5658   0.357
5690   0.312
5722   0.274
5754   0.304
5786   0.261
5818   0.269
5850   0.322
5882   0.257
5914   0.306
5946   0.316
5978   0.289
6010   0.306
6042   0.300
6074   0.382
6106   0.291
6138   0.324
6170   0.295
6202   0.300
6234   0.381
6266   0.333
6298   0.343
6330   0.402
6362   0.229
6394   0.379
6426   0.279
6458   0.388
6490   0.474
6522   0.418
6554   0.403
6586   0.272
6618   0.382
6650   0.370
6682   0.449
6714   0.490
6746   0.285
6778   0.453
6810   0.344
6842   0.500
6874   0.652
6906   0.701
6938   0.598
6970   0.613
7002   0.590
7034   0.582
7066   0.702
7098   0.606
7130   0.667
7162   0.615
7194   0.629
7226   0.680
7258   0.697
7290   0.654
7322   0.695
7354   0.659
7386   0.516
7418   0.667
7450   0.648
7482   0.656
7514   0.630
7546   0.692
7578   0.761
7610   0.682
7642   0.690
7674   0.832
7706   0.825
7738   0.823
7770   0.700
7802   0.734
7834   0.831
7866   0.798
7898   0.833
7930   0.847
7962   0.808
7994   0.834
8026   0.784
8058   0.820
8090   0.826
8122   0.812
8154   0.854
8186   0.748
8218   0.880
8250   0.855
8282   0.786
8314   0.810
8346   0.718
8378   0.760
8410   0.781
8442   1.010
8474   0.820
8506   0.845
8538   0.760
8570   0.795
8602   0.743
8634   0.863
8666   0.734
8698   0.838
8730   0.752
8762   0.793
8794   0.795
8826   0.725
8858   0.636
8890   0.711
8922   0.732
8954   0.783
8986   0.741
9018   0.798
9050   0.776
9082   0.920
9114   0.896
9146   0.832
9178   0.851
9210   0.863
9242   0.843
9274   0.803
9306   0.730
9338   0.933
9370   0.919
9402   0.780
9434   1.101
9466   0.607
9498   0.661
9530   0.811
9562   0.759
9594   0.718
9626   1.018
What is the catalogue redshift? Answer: 0.716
